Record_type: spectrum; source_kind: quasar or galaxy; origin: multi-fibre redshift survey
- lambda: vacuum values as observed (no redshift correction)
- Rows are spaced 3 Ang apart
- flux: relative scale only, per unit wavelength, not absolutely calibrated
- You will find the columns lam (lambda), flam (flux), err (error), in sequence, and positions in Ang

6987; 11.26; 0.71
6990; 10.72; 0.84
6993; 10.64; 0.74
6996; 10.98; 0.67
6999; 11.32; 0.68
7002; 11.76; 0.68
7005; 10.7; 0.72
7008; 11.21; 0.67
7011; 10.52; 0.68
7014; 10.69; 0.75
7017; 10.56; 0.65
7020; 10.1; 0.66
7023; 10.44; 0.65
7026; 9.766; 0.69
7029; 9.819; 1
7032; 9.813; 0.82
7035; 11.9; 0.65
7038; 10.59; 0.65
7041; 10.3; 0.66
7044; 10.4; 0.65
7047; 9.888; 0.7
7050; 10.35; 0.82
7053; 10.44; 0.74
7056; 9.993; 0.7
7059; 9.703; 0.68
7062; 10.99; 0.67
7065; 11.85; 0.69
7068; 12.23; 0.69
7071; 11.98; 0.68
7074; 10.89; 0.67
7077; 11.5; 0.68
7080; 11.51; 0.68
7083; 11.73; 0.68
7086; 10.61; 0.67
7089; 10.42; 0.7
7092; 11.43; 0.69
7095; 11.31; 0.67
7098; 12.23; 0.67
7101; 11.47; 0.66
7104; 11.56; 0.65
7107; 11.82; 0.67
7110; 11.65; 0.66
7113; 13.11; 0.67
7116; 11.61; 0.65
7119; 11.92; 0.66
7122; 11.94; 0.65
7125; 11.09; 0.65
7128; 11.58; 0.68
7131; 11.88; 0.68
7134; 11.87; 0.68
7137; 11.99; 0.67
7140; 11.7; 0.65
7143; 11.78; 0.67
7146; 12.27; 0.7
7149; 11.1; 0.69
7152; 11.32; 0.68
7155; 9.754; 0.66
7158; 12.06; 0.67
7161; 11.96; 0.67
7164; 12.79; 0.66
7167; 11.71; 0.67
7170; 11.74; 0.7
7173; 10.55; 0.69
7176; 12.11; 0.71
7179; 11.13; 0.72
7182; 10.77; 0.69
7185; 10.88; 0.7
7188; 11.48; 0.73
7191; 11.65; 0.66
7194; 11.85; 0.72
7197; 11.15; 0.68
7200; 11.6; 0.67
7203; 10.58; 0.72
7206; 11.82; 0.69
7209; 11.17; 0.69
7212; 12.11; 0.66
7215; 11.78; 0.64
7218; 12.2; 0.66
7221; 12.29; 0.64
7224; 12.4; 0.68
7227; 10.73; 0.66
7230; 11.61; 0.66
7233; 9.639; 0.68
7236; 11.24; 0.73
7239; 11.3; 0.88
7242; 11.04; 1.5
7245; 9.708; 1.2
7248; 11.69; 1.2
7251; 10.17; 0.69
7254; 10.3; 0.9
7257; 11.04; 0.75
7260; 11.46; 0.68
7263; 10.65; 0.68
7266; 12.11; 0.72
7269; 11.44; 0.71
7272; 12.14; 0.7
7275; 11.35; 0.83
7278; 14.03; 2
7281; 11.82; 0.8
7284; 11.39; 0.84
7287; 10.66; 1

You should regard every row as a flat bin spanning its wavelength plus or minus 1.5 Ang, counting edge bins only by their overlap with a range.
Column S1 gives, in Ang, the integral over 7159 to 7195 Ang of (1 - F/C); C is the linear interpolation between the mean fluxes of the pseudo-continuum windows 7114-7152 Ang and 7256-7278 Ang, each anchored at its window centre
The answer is 0.4 Ang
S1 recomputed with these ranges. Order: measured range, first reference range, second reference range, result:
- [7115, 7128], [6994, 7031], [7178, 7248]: -0.7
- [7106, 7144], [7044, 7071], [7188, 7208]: -2.6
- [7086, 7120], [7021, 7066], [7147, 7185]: -2.3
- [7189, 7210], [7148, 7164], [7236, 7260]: -0.5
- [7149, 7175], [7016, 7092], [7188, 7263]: -1.0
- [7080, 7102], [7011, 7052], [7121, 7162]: -0.6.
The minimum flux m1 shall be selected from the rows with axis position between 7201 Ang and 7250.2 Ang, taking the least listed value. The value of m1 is 9.639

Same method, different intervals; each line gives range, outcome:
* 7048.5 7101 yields 9.703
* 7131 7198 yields 9.754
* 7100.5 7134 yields 11.09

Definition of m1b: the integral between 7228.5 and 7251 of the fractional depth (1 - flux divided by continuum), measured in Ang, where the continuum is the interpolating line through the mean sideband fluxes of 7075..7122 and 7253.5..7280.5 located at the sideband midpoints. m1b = 1.6 Ang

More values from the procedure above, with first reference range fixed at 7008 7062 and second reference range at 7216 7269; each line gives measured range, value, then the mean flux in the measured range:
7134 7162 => -1.98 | 11.6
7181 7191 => -0.19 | 11.1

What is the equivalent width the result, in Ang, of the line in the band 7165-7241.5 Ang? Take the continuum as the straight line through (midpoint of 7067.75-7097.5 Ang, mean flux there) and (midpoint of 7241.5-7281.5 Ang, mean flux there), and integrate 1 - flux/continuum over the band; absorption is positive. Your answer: -0.5 Ang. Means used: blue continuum 11.4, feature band 11.4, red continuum 11.3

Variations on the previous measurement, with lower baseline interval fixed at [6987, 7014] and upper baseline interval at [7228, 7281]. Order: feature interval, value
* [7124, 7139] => -0.79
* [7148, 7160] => 0.05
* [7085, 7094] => 0.17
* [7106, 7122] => -1.33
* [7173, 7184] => -0.04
